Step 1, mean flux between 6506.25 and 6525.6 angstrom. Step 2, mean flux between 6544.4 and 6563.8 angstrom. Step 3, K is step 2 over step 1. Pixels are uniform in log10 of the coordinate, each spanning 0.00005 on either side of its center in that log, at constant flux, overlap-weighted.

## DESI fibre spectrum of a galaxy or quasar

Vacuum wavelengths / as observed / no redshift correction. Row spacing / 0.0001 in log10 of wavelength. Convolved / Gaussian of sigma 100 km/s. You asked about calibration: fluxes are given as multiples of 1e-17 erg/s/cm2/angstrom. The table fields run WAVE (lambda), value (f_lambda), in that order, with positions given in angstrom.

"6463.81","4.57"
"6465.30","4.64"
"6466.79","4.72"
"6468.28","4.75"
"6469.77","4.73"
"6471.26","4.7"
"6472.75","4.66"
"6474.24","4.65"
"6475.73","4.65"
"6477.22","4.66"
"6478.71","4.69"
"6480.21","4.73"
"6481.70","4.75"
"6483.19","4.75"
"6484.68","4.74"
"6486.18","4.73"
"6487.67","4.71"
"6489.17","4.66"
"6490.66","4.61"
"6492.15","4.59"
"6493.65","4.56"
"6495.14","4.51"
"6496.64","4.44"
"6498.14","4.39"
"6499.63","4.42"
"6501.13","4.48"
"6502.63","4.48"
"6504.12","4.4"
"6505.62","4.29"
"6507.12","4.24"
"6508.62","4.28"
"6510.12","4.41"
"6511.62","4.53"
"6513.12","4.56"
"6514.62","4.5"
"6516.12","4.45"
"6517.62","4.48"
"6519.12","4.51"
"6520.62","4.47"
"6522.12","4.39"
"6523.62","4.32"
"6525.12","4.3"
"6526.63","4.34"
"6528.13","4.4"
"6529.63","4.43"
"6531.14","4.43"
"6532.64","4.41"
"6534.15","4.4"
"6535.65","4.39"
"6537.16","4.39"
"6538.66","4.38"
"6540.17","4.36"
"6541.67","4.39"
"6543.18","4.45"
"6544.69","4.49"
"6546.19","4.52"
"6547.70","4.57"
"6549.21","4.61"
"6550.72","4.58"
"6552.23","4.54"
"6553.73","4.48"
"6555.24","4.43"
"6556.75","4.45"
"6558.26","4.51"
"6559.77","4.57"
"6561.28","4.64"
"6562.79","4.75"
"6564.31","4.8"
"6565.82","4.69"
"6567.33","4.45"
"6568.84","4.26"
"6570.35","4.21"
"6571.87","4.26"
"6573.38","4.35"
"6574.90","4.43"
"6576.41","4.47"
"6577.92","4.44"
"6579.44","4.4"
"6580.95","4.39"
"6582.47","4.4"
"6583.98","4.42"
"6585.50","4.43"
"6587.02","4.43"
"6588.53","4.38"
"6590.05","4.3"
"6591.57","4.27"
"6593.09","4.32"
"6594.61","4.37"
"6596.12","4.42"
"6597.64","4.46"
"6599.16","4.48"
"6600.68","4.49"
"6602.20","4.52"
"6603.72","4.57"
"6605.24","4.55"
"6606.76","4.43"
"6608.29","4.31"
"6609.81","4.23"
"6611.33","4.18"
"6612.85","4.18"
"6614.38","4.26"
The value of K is 1.03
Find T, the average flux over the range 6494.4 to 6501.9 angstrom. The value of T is 4.44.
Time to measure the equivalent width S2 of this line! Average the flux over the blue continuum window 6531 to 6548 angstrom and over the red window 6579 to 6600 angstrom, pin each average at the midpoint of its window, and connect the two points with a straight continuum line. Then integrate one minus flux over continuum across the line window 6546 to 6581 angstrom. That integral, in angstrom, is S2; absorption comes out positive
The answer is -0.7 angstrom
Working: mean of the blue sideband 4.43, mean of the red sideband 4.39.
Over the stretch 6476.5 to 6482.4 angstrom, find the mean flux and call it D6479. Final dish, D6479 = 4.7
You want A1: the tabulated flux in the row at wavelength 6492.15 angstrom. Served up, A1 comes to 4.59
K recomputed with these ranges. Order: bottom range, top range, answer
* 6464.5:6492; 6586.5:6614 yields 0.93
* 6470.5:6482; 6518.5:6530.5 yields 0.94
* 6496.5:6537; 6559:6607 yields 1.01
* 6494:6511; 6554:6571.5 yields 1.03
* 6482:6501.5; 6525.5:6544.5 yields 0.96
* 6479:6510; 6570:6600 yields 0.97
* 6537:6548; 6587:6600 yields 0.99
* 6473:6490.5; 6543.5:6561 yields 0.96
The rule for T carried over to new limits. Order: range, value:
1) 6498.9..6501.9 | 4.44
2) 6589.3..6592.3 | 4.28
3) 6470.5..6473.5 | 4.68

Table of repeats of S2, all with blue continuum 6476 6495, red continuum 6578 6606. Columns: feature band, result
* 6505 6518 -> 0.6 angstrom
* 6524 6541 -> 0.7 angstrom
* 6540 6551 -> 0.1 angstrom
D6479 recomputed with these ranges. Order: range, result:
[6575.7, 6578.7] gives 4.45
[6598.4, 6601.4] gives 4.48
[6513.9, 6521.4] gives 4.48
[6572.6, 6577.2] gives 4.42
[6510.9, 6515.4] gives 4.53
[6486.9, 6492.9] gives 4.65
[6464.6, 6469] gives 4.7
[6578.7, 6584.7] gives 4.41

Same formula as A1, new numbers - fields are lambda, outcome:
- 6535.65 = 4.39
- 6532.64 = 4.41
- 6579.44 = 4.4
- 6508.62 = 4.28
